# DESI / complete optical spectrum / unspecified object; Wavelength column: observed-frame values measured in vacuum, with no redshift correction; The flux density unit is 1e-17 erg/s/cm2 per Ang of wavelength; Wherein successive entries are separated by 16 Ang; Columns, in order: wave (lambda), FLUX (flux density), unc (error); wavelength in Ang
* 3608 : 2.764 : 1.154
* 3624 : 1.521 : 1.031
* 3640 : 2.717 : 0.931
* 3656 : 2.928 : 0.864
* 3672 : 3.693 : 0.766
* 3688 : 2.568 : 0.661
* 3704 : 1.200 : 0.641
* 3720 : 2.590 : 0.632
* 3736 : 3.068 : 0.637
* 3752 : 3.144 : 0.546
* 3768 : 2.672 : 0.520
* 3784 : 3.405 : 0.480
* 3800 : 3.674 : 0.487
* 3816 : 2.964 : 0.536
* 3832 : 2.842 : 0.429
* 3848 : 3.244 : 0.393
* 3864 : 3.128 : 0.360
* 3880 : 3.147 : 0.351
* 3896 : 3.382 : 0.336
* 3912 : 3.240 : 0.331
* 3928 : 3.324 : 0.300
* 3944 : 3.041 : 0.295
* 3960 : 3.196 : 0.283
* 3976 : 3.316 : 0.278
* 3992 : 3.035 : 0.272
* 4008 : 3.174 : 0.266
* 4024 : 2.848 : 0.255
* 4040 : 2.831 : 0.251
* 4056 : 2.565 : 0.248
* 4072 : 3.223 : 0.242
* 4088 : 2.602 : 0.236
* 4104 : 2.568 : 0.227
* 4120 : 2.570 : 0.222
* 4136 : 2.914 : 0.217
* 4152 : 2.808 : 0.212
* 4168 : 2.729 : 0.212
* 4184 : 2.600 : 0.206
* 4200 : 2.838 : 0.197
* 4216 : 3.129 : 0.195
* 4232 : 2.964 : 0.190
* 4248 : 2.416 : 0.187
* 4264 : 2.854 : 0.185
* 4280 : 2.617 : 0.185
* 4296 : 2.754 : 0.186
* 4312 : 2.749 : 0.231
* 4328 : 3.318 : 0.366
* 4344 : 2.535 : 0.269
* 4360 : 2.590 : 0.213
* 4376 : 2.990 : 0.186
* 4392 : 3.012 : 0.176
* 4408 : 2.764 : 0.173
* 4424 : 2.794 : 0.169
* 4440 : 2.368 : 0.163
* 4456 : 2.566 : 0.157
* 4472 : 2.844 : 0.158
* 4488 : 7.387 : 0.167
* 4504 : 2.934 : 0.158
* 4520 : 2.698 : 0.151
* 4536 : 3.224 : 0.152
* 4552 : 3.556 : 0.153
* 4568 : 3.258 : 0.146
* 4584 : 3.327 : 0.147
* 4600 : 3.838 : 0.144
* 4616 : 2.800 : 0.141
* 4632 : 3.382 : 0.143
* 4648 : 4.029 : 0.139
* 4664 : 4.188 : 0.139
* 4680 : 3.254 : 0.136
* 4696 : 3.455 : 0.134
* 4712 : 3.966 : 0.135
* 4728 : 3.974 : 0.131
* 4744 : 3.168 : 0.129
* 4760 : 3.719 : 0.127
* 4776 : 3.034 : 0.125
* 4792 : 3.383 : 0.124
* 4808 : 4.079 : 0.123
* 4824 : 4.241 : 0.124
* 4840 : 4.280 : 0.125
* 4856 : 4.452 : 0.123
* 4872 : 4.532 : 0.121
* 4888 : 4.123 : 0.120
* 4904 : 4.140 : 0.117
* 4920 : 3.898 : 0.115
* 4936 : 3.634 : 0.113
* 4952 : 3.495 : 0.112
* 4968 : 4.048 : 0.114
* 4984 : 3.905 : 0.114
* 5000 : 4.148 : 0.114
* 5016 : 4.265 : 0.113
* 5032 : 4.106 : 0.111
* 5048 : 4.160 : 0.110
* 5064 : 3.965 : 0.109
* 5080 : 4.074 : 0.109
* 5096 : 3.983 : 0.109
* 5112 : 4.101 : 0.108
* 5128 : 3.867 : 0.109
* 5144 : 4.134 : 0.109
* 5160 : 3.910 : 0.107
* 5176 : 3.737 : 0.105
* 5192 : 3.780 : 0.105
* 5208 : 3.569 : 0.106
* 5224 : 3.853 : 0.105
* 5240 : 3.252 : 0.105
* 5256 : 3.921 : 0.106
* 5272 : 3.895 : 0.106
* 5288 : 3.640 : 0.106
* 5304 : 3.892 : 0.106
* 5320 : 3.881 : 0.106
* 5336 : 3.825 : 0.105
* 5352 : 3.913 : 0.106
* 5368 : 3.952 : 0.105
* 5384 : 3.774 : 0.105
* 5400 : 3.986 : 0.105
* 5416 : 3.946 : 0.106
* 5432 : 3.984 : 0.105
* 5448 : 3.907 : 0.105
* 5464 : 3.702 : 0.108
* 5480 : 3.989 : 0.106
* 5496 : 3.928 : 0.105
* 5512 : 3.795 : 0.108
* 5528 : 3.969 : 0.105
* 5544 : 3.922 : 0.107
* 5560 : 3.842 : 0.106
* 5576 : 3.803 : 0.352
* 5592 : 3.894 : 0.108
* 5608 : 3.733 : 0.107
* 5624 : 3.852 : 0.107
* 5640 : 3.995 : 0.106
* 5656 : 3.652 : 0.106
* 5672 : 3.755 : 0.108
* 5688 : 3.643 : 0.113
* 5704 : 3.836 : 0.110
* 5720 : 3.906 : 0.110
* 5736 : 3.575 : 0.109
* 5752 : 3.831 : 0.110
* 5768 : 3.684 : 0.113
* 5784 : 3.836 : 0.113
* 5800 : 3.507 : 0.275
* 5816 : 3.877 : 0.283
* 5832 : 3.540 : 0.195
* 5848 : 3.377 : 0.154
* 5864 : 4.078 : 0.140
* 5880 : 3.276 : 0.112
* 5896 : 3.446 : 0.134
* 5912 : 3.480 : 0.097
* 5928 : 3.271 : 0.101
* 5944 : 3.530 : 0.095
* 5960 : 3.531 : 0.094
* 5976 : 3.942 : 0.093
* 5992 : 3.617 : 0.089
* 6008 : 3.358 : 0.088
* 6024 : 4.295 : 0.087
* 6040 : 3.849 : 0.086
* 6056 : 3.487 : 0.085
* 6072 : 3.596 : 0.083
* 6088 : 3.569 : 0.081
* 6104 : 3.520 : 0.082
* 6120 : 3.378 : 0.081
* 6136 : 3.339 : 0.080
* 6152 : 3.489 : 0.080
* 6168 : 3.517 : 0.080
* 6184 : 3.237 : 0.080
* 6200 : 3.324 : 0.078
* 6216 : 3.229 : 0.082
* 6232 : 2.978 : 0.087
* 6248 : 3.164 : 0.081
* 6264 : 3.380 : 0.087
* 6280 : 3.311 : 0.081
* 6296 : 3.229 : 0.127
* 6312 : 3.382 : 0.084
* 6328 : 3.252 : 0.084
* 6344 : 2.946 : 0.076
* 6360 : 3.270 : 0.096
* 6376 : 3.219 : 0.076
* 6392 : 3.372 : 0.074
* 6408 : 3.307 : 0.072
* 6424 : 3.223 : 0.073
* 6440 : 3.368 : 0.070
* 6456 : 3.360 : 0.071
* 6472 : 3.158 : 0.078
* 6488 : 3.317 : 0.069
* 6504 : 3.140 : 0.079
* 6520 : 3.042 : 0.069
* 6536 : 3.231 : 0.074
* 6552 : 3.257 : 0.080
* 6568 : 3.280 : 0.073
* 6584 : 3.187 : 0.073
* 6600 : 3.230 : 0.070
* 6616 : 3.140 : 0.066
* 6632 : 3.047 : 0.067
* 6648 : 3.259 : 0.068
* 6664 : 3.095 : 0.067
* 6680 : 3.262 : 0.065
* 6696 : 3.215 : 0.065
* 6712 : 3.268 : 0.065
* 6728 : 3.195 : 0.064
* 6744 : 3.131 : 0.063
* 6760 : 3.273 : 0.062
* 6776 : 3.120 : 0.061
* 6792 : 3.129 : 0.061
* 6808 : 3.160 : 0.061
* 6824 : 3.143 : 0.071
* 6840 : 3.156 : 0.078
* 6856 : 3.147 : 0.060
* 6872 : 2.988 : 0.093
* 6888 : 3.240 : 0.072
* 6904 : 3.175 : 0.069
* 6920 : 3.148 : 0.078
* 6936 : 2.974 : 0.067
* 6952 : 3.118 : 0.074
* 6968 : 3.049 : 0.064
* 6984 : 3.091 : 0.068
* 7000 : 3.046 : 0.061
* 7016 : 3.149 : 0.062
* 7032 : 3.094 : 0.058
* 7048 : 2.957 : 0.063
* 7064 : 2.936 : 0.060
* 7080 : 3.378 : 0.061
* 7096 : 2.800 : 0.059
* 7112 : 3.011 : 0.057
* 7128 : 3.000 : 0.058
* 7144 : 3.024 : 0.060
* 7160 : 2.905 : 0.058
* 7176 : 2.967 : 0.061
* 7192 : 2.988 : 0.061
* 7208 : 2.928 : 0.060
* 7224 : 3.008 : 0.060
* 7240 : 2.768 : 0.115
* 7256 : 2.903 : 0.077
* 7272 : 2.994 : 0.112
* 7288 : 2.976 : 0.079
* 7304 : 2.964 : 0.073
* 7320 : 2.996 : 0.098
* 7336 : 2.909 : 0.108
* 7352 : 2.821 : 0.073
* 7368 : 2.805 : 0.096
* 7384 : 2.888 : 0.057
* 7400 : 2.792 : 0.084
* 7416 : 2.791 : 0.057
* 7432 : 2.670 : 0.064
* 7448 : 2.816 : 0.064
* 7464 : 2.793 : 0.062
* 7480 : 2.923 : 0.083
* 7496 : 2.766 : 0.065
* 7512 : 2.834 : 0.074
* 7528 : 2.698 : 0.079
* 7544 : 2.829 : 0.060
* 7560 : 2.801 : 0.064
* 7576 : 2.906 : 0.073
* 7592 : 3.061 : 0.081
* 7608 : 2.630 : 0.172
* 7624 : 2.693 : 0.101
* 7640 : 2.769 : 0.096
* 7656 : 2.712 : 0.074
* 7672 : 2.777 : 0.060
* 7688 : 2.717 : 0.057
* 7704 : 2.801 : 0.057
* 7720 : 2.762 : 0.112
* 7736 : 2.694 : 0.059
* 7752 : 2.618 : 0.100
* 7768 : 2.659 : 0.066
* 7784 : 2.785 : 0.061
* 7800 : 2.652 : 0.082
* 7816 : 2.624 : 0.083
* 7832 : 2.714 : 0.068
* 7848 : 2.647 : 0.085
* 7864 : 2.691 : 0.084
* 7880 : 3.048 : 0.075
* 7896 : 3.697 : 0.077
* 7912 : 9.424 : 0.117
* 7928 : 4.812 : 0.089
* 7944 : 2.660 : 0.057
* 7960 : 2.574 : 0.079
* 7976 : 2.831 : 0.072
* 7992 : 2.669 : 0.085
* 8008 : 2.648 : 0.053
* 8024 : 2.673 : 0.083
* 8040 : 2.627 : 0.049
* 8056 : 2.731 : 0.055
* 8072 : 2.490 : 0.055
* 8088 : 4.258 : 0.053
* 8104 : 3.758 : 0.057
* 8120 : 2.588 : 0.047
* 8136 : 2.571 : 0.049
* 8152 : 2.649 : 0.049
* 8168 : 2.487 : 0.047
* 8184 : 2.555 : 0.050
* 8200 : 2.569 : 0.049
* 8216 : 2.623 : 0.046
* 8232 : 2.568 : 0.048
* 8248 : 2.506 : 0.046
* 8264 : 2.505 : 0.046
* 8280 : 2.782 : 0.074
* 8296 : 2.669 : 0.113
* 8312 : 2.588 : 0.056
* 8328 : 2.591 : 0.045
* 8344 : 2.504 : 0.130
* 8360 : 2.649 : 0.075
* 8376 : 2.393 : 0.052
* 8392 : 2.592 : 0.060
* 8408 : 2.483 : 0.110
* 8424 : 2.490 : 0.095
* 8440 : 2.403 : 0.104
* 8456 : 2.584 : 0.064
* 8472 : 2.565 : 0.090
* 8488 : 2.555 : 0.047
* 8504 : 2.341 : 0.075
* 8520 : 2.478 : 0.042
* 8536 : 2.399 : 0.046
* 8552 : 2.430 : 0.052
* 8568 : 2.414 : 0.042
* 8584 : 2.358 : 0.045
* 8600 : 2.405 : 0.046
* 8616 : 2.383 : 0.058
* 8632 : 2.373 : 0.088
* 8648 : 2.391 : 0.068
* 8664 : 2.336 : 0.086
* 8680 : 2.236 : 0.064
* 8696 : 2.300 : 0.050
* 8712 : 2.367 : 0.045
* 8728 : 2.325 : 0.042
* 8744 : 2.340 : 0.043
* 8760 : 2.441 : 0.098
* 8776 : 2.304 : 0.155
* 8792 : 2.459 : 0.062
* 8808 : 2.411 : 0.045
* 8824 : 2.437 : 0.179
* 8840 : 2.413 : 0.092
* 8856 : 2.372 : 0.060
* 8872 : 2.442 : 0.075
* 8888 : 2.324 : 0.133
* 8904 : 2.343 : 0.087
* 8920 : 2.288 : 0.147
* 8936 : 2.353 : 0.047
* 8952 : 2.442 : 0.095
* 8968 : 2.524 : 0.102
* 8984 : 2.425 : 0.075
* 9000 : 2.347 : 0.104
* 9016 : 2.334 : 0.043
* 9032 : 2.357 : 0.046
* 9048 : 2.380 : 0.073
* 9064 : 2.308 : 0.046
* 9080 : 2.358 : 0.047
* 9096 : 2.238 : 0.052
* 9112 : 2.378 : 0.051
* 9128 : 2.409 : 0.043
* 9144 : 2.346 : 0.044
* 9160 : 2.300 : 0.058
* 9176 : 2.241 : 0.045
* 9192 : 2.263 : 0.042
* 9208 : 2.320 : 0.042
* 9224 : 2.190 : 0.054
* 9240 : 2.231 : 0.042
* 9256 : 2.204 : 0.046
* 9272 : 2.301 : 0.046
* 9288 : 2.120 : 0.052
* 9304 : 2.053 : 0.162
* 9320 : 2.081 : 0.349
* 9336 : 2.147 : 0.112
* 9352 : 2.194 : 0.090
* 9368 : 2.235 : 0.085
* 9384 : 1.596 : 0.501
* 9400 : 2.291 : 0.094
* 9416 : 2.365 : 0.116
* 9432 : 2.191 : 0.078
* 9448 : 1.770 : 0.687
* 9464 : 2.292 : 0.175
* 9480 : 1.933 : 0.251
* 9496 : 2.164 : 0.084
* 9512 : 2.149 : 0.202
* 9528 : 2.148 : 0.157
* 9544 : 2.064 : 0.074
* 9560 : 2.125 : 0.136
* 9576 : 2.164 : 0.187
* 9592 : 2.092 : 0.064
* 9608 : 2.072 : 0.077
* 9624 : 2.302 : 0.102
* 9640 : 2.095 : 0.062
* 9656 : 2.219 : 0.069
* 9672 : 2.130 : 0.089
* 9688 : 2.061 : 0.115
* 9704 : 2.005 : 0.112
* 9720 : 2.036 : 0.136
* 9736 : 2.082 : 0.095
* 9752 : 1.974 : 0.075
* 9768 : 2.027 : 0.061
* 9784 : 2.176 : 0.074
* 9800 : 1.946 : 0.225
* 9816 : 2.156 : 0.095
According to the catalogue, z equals 0.204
